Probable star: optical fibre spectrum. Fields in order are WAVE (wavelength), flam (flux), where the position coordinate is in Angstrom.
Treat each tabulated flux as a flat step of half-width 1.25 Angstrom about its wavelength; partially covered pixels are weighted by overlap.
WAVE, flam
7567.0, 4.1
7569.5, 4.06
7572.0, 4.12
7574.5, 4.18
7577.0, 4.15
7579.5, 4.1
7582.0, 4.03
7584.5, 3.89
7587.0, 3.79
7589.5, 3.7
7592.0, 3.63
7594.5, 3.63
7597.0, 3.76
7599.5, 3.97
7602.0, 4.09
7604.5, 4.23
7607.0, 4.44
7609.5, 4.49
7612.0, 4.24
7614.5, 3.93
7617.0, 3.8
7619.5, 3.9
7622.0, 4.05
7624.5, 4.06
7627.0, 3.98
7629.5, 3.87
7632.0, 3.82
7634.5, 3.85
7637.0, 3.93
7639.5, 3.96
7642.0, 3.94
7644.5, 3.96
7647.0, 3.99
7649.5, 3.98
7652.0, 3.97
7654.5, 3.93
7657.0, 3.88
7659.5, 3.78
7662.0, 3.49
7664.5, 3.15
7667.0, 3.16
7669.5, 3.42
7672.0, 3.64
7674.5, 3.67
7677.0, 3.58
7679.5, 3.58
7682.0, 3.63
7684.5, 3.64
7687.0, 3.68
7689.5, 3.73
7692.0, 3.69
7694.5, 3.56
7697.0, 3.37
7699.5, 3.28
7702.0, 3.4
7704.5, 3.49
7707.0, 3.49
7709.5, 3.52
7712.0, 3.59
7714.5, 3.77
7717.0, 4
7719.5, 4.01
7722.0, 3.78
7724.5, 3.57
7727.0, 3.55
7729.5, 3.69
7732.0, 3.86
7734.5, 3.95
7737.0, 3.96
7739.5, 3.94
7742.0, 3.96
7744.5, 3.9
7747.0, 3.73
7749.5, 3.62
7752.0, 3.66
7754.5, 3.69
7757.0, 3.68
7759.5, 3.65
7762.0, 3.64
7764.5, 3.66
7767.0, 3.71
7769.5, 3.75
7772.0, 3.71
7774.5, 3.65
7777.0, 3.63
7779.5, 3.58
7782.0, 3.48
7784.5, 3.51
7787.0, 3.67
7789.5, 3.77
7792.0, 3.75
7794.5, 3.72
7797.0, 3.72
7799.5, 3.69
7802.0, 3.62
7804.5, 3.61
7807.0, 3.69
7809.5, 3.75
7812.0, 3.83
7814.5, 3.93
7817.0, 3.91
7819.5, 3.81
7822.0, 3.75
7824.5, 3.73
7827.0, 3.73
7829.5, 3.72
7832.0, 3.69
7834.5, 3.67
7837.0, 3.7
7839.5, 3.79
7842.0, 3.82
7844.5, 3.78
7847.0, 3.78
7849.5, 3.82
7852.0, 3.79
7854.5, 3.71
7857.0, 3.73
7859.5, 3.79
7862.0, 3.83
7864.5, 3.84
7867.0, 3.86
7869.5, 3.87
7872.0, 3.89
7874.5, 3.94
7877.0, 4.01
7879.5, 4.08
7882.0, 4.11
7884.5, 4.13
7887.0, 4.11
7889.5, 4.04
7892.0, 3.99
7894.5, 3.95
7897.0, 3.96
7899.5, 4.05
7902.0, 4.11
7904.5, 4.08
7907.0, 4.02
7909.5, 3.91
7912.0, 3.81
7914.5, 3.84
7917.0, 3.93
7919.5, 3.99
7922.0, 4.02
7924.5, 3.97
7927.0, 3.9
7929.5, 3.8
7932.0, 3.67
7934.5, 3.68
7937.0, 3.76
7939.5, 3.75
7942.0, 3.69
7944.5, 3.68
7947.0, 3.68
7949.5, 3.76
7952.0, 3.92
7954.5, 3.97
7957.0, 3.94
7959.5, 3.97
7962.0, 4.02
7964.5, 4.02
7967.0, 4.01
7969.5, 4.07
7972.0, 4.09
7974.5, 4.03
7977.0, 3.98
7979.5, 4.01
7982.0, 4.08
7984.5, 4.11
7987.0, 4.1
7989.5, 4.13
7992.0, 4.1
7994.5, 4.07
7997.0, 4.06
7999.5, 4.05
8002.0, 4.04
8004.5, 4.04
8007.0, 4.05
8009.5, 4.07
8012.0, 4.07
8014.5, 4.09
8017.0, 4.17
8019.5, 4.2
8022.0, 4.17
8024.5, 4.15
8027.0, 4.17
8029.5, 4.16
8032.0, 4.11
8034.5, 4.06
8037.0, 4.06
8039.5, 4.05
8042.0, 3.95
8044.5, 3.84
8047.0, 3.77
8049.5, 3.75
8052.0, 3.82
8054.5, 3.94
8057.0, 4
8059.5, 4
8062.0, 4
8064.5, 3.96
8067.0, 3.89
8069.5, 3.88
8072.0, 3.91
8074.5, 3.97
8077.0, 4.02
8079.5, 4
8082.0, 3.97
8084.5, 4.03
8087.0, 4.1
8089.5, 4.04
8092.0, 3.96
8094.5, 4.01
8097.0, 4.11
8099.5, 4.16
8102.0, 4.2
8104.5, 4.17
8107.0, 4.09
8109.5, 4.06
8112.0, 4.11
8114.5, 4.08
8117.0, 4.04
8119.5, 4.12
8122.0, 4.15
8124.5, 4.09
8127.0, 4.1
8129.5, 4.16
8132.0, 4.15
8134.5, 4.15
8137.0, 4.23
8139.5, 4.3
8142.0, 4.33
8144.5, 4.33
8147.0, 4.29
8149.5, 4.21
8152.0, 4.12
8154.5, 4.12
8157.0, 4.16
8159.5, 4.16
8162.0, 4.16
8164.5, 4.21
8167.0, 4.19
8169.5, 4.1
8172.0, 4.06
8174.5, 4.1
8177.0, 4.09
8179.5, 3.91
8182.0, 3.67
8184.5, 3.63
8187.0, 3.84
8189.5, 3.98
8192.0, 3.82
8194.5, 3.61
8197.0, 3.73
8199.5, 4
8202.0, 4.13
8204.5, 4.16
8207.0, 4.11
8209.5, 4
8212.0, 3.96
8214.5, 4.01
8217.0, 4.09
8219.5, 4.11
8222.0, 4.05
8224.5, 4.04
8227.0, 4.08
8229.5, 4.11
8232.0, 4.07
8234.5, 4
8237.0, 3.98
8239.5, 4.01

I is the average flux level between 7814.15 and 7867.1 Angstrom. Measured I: 3.78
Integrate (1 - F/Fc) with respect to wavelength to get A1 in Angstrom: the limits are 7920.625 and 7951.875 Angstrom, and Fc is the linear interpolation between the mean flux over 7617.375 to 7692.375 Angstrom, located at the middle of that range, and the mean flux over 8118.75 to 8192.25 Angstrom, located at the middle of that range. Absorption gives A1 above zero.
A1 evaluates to 1.33 Angstrom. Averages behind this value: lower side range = 3.76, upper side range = 4.1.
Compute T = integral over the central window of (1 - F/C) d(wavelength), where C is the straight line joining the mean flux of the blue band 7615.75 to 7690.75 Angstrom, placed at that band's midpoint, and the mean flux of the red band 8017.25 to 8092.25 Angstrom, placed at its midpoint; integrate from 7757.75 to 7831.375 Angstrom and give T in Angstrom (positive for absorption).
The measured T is 2.8 Angstrom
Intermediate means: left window 3.77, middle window 3.7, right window 4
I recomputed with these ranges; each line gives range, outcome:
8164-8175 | 4.13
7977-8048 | 4.07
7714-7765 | 3.78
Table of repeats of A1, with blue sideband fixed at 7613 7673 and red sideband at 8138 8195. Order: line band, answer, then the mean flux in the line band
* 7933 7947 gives 0.9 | 3.71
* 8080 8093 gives 0.0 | 4.02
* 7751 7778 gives 1.4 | 3.68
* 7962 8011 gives -1.0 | 4.06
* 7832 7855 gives 0.9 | 3.76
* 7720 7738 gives 0.4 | 3.77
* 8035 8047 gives 0.1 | 3.96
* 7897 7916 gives -0.2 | 3.97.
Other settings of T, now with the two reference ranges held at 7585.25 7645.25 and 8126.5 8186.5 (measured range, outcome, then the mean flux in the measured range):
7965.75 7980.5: 0.1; 4.03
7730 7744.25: 0.3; 3.92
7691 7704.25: 1.7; 3.46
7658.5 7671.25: 1.8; 3.4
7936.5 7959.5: 1.4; 3.81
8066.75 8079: 0.5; 3.94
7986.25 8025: -0.2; 4.1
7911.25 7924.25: 0.4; 3.93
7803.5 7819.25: 0.9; 3.79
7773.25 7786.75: 1.4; 3.58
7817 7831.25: 0.9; 3.76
